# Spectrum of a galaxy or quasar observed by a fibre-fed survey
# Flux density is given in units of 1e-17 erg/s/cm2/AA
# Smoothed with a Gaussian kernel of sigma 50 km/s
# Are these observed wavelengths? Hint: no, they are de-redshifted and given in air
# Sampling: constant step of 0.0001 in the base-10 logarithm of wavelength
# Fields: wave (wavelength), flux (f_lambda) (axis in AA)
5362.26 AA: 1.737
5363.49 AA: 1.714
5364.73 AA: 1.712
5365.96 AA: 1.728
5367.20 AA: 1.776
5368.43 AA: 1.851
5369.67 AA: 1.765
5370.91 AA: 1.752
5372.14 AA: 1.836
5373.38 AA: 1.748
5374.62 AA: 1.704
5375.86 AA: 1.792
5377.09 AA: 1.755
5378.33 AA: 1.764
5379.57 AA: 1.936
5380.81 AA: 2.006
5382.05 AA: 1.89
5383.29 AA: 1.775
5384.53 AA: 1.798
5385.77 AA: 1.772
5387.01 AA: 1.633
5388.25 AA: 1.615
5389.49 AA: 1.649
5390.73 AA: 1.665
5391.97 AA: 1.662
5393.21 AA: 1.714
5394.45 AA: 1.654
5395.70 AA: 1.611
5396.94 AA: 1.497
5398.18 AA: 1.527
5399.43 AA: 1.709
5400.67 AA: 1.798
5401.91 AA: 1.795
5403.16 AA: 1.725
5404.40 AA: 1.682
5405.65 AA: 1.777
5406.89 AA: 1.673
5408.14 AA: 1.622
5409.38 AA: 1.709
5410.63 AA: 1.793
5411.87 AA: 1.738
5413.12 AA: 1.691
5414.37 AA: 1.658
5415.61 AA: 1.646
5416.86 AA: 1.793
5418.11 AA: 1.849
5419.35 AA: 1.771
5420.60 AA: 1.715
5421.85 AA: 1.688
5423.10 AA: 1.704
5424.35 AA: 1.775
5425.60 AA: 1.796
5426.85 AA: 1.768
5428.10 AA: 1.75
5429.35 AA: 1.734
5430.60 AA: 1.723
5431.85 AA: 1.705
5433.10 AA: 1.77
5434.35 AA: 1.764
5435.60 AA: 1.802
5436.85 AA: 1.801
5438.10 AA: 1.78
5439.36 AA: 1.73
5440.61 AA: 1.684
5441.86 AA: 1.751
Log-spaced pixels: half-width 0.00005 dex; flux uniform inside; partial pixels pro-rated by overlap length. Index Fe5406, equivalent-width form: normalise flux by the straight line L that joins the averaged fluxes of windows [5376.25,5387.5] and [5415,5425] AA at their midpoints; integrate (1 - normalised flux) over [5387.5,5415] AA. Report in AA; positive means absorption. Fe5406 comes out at 1.5 AA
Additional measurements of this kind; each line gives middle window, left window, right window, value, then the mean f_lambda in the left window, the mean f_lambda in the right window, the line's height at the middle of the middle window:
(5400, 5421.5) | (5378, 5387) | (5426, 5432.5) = 0.56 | 1.84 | 1.74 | 1.78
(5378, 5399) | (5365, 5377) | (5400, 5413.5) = 0.43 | 1.77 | 1.73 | 1.75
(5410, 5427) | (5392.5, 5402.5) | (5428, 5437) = -0.22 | 1.66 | 1.76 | 1.72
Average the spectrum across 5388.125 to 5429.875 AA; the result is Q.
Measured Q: 1.71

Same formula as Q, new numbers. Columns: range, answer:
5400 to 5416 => 1.72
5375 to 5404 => 1.73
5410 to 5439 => 1.75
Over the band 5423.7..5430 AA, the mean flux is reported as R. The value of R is 1.76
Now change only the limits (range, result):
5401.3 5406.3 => 1.74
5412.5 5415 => 1.68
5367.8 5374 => 1.79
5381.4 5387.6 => 1.77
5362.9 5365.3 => 1.71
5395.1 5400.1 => 1.59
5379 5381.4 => 1.97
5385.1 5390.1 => 1.67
